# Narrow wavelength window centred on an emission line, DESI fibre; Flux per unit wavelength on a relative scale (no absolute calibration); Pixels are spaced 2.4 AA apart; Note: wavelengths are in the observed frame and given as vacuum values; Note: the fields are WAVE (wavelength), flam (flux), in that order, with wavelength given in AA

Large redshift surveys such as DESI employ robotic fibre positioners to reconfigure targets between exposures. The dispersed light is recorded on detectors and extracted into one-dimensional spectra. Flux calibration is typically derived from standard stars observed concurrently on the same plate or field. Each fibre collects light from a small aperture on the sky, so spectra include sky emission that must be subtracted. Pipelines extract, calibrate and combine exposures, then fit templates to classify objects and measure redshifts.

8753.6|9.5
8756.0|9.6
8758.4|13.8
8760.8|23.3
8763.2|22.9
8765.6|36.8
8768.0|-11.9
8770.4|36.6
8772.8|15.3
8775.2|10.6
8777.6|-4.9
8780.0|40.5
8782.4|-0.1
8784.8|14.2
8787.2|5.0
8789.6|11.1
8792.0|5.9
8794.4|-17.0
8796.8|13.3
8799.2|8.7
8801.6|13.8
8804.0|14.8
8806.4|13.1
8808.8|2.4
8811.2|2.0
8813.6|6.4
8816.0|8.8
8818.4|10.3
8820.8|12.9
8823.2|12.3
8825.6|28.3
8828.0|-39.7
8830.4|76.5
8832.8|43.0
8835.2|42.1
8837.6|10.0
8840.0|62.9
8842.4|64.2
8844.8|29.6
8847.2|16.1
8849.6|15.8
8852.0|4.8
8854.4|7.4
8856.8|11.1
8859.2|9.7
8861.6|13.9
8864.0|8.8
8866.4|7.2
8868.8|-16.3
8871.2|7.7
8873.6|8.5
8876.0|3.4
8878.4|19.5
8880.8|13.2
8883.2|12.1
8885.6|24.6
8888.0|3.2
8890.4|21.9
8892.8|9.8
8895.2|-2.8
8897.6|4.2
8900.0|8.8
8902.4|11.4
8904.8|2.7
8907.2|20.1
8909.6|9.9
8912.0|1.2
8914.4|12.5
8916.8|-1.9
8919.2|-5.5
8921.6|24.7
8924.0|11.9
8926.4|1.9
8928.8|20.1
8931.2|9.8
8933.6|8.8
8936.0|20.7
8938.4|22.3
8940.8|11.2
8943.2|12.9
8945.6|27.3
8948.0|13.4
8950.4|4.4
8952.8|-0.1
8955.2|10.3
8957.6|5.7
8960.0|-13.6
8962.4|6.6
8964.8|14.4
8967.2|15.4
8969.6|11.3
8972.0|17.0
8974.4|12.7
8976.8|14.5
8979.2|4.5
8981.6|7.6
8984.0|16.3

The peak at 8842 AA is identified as H-beta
